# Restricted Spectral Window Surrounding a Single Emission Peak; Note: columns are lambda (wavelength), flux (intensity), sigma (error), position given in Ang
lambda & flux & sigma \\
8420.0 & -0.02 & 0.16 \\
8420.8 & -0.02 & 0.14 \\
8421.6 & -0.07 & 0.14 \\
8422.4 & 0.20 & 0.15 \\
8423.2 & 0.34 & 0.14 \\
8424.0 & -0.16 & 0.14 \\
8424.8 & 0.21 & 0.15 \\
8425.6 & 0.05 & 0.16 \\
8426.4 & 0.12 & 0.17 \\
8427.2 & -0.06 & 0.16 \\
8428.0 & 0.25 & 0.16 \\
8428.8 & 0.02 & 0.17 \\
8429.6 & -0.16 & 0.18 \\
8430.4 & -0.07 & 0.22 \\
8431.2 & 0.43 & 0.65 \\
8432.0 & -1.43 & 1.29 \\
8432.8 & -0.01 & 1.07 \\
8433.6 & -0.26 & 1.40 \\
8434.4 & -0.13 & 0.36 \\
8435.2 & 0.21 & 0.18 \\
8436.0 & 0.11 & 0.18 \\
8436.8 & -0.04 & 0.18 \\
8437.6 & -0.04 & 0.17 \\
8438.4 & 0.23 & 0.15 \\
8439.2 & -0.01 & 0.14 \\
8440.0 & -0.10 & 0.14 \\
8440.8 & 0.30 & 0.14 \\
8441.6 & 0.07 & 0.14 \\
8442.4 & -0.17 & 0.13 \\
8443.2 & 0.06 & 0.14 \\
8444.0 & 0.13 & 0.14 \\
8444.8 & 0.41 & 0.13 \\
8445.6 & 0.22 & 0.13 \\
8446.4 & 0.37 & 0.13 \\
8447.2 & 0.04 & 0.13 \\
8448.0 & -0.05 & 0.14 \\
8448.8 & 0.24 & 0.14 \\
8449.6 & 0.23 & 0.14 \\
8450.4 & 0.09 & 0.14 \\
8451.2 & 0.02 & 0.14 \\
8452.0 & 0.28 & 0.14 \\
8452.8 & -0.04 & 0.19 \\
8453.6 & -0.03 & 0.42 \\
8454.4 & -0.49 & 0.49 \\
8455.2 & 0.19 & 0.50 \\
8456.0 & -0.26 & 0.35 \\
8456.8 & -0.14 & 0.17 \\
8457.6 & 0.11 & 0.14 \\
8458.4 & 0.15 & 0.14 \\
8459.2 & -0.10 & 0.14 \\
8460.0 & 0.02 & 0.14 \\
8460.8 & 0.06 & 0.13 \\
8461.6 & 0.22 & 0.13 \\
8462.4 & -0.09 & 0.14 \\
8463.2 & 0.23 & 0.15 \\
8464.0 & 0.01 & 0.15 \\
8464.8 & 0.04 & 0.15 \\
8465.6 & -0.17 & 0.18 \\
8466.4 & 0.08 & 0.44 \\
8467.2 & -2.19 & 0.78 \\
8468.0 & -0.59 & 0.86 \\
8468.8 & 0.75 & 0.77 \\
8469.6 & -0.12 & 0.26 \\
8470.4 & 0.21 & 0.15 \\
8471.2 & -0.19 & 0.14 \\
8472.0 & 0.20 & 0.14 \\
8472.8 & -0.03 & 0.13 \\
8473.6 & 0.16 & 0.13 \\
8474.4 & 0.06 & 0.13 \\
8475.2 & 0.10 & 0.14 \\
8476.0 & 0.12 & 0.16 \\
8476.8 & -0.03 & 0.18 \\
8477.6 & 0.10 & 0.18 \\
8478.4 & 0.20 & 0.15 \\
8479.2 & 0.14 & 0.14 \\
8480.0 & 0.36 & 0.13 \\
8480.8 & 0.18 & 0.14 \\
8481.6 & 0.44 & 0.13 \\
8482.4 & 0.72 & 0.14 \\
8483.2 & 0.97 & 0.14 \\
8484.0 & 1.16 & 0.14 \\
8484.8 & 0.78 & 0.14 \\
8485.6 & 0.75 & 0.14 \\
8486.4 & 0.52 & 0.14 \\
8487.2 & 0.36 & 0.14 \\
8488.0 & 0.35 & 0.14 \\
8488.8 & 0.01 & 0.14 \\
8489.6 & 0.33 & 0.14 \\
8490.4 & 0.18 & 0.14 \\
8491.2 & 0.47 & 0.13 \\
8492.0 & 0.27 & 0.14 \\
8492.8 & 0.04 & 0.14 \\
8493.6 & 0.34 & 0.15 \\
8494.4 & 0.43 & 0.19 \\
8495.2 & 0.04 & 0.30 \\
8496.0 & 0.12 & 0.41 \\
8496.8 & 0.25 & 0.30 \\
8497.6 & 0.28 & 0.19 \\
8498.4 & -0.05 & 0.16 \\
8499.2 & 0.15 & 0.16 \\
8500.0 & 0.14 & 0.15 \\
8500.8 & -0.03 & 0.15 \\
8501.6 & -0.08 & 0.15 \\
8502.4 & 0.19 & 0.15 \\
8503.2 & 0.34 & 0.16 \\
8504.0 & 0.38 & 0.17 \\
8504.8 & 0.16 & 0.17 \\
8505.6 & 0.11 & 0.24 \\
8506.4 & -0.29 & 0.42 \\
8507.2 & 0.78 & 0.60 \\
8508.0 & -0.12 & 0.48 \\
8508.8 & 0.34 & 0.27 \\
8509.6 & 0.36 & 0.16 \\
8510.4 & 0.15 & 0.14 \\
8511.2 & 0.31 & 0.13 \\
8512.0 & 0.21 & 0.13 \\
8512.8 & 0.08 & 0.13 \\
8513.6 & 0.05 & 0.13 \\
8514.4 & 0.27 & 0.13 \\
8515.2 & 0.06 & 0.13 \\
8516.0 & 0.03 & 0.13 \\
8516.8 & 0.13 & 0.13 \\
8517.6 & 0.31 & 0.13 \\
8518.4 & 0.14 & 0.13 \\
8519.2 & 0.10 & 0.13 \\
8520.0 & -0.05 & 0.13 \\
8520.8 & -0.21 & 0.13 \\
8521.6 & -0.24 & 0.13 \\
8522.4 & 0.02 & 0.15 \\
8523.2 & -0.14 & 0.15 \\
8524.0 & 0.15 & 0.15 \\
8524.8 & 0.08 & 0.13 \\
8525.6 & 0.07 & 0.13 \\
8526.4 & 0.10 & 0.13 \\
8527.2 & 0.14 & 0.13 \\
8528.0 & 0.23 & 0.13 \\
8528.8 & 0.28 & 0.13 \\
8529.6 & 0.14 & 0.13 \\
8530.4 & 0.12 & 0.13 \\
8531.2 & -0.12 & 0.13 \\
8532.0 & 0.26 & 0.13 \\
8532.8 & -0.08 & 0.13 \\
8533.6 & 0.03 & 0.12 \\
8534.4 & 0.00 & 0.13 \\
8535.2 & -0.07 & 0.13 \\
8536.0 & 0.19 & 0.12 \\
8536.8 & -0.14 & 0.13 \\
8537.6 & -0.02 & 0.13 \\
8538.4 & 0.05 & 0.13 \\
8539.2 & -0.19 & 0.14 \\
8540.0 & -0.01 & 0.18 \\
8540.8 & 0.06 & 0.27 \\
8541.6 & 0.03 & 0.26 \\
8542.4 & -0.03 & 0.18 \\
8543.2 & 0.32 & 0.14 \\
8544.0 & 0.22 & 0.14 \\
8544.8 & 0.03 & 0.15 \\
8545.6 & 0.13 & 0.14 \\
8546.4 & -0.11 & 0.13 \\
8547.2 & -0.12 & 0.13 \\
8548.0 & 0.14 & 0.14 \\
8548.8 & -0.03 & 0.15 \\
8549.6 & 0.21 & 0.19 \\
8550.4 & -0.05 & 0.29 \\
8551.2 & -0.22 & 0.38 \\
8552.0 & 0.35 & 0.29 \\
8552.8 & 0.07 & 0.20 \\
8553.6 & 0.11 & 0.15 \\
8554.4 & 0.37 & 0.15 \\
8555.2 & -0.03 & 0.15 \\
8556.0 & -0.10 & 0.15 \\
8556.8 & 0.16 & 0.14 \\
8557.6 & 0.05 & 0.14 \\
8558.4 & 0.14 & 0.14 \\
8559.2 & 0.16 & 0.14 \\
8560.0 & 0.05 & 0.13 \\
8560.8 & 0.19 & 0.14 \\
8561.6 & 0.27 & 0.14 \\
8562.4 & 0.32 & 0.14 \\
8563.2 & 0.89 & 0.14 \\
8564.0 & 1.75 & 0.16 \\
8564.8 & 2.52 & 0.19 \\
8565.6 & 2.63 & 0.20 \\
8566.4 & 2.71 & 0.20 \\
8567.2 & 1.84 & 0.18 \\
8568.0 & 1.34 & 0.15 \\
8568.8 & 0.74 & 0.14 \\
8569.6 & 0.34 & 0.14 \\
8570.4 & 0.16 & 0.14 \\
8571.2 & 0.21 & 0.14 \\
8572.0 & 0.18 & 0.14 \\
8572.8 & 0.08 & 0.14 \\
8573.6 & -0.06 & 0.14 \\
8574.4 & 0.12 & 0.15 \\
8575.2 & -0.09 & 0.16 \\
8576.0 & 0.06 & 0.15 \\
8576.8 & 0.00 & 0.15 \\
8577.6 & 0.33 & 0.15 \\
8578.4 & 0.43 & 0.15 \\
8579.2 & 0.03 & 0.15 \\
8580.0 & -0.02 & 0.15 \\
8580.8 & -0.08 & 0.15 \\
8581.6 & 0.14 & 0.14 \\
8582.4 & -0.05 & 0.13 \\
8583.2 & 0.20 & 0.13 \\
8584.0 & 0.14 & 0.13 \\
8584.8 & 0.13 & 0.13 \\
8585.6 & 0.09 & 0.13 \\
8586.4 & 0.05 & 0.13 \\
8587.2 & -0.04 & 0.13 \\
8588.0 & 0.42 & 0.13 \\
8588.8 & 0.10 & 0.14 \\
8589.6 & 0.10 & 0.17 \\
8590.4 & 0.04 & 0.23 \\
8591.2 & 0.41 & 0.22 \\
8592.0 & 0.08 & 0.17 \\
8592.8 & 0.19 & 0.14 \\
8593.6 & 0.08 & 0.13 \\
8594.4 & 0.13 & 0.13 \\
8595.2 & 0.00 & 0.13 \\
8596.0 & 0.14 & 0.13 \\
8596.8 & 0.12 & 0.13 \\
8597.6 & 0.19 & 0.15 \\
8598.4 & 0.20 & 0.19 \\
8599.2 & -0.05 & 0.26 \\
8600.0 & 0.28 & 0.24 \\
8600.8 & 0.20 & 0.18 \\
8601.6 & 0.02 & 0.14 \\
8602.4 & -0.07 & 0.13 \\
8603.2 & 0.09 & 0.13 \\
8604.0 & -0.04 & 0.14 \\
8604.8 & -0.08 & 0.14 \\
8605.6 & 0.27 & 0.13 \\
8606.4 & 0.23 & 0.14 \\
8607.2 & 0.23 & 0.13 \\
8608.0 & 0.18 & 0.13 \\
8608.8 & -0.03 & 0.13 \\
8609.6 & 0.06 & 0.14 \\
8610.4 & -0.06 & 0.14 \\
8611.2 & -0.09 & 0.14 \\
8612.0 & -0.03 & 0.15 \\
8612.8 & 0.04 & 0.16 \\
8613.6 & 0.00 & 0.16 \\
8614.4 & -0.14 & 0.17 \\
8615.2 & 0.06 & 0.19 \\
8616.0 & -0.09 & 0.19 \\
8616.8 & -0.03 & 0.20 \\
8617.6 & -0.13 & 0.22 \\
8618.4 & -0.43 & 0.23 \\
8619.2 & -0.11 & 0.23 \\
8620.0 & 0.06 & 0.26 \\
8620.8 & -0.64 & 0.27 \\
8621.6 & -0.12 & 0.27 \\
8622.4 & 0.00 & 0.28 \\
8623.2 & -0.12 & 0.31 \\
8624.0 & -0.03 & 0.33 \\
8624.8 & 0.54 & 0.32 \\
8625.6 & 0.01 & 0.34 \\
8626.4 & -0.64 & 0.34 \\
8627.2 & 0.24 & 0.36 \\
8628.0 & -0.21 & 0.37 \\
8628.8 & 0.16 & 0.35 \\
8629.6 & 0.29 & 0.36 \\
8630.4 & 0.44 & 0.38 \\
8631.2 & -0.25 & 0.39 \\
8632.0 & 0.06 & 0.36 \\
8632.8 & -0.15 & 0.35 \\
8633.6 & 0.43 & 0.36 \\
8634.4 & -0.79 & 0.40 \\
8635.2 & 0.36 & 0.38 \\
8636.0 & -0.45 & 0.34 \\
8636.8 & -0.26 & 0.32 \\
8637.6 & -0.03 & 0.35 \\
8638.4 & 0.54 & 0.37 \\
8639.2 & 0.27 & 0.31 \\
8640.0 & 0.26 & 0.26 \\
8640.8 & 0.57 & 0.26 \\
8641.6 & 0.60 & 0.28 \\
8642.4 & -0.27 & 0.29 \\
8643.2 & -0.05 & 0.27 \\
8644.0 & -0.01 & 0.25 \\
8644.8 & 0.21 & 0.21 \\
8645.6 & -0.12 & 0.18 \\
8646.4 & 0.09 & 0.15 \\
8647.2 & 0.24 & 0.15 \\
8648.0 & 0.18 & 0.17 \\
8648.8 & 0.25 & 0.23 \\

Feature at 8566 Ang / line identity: [O III]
